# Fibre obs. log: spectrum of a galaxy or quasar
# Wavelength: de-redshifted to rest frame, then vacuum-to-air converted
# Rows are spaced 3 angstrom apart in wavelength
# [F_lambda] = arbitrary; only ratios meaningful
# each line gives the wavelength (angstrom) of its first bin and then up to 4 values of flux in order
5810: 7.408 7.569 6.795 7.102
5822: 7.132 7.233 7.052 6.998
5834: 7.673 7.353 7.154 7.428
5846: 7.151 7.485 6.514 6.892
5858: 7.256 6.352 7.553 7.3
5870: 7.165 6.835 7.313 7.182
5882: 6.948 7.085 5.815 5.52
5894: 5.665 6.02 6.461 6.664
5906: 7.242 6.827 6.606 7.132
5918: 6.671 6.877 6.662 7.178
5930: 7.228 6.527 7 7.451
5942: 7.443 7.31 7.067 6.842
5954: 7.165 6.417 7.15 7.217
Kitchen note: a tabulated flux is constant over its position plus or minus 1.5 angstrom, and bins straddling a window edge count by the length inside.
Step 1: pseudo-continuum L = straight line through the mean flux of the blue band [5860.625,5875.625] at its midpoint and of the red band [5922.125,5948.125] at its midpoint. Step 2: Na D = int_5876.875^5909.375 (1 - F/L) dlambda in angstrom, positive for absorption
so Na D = 2.8 angstrom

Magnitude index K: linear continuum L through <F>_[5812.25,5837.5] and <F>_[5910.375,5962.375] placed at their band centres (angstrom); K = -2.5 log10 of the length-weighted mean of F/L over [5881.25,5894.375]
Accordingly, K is 0.14 mag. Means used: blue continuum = 7.2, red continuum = 6.99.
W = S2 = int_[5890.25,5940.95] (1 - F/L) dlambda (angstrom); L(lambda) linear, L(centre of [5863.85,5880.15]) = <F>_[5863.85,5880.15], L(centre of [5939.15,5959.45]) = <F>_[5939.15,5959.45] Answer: 2.9 angstrom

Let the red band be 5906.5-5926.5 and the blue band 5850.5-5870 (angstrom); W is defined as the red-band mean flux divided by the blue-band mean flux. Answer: 0.98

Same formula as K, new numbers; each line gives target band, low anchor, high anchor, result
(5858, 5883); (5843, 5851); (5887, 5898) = -0.10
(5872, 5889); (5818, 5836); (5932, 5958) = 0.04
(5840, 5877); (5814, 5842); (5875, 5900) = -0.05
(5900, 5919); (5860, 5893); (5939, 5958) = 0.02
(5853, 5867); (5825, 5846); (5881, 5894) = -0.04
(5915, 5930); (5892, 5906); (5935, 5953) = -0.02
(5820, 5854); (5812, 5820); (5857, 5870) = -0.01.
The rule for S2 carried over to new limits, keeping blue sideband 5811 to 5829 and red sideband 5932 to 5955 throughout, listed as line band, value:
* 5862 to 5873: -0.1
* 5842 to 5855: 0.1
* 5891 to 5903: 1.8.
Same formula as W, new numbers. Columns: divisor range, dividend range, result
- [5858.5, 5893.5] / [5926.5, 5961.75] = 1.04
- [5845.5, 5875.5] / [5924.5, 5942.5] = 1.01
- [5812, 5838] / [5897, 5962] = 0.96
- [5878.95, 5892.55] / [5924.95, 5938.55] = 1.09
